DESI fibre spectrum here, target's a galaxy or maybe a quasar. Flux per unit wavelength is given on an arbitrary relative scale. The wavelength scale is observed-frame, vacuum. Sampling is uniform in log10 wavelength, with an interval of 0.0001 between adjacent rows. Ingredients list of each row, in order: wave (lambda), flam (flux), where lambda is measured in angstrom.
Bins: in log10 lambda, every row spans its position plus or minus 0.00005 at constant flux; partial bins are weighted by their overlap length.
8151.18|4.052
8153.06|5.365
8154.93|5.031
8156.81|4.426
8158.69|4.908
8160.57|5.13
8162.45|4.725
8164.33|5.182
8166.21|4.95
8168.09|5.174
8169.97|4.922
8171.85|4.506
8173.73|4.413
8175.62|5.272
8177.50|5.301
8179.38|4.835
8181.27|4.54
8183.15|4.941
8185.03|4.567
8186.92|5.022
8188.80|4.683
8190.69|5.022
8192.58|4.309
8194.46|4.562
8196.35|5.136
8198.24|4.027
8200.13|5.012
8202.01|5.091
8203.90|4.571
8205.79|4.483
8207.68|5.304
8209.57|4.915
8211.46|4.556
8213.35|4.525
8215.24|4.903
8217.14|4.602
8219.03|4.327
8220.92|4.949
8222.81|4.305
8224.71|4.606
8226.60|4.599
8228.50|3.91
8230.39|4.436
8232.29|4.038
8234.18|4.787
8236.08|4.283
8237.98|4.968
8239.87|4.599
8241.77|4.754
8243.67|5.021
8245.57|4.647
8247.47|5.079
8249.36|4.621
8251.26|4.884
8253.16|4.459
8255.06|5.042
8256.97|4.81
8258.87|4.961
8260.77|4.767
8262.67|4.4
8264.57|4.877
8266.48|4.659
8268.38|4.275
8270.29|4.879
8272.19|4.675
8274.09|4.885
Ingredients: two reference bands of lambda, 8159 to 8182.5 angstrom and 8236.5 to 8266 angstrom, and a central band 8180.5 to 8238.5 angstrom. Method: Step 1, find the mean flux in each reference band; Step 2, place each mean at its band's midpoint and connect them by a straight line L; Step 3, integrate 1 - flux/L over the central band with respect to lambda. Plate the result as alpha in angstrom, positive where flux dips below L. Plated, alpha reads 2.5 angstrom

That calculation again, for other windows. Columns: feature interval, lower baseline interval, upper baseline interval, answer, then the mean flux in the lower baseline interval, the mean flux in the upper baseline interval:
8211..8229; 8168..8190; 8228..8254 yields 0.58 angstrom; 4.84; 4.62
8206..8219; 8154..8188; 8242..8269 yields 0.19 angstrom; 4.88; 4.76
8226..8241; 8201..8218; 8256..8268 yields 0.94 angstrom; 4.77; 4.72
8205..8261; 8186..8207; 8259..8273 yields 0.29 angstrom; 4.73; 4.67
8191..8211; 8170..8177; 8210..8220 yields -0.35 angstrom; 4.79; 4.6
